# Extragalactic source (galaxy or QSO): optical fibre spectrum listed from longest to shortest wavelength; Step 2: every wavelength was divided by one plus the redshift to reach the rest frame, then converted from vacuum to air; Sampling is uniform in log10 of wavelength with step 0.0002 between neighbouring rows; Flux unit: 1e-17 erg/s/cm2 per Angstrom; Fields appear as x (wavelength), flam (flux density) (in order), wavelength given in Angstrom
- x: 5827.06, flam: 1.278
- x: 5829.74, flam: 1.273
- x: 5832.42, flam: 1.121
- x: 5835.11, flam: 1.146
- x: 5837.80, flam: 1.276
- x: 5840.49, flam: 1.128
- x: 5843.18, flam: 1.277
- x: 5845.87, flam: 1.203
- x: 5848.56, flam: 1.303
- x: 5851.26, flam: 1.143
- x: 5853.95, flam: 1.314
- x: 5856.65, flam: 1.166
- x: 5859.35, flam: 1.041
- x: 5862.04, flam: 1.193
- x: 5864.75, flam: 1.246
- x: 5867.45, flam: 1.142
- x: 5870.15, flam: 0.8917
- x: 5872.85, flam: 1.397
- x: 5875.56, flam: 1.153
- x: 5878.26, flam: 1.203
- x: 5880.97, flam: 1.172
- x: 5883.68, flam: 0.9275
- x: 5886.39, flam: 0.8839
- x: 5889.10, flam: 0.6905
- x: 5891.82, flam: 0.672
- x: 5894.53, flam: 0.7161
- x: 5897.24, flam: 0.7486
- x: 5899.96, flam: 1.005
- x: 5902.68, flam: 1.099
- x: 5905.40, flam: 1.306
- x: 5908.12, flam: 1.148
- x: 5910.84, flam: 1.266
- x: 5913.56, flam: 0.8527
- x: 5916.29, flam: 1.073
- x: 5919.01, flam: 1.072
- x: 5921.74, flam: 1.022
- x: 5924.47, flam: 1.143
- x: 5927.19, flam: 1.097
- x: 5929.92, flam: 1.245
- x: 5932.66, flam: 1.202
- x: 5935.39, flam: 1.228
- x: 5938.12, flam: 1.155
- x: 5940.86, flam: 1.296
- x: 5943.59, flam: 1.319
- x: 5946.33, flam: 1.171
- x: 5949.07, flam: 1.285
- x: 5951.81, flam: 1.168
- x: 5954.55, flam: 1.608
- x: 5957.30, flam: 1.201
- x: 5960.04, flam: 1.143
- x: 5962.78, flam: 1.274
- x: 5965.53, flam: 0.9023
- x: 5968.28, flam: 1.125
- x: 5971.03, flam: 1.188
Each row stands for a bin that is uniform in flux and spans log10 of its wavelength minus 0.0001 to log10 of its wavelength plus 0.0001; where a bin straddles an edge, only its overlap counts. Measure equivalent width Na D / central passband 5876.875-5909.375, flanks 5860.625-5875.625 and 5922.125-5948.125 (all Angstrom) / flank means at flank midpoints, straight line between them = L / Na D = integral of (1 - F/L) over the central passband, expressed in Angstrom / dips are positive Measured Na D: 6.0 Angstrom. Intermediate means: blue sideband 1.17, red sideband 1.2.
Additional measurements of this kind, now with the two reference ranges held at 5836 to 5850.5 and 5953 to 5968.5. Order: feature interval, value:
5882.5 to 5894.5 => 4.3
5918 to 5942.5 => 1.1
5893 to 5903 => 2.9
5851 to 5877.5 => 1.2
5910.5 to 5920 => 1.4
